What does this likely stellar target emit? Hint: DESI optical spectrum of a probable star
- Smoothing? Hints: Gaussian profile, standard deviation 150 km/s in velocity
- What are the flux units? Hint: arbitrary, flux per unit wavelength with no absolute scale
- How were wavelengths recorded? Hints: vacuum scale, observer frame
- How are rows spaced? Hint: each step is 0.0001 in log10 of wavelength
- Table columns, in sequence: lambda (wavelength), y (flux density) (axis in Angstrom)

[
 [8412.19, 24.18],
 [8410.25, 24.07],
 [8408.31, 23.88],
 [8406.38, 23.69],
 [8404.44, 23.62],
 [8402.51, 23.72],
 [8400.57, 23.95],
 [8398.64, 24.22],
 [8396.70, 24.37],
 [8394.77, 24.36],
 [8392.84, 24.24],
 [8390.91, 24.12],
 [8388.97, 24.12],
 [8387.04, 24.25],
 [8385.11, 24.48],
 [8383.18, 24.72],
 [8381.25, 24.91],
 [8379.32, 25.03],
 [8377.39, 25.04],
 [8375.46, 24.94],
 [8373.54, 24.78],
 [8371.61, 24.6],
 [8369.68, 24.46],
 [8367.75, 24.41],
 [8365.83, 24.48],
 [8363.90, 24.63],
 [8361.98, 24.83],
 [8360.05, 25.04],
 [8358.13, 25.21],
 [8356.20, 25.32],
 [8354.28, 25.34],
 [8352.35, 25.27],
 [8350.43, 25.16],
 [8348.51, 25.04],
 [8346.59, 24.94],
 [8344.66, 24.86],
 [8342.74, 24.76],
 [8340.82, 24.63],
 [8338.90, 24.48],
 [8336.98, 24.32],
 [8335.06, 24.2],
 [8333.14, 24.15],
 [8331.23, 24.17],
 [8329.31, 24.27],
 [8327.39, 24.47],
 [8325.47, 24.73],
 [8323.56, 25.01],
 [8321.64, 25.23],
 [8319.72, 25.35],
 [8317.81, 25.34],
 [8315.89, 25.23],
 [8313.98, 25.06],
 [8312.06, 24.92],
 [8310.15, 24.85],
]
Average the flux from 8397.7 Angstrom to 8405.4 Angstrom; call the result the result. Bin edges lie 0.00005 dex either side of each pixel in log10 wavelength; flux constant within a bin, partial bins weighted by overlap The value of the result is 23.9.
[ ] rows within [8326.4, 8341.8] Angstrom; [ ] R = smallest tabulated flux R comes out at 24.15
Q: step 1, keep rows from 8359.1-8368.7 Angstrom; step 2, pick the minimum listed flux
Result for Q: 24.41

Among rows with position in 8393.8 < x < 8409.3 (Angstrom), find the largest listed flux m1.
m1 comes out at 24.37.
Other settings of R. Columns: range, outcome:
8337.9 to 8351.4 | 24.48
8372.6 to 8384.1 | 24.72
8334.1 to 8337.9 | 24.2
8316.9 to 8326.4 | 24.73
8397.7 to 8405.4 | 23.62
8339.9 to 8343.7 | 24.63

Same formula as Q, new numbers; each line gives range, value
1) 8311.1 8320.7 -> 24.92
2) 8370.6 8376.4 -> 24.6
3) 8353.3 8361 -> 25.04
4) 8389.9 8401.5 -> 23.95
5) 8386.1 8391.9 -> 24.12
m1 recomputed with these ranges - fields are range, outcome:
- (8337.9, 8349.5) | 25.04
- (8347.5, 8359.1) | 25.34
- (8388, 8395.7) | 24.36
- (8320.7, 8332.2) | 25.23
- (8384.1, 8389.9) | 24.48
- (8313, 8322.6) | 25.35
